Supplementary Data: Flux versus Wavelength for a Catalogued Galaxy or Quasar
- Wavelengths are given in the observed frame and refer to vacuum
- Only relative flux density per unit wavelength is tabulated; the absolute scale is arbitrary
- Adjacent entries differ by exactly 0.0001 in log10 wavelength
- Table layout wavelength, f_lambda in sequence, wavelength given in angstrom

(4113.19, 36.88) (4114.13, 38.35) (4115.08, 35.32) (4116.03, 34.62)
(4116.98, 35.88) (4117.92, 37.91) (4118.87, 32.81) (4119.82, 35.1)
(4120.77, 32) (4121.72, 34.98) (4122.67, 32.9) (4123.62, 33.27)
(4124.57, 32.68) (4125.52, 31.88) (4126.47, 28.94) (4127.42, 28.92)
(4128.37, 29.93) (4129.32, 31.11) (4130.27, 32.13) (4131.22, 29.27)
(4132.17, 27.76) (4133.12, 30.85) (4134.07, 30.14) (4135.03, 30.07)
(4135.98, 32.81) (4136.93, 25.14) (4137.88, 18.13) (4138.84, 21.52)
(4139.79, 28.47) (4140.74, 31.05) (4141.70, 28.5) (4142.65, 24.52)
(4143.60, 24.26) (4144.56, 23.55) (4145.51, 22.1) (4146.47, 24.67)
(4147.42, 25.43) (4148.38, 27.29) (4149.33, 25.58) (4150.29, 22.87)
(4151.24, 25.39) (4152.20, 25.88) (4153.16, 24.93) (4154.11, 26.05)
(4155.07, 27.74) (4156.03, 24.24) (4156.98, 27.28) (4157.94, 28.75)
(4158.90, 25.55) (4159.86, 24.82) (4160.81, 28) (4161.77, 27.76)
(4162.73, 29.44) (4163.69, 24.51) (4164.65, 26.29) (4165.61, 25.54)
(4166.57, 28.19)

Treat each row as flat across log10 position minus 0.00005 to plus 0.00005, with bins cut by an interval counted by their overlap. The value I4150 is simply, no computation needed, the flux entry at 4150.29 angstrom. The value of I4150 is 22.87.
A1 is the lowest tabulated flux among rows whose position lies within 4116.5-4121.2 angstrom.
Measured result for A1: 32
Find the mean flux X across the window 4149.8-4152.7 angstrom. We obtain 24.7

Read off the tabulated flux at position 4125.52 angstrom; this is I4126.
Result 31.88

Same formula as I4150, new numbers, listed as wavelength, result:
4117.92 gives 37.91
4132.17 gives 27.76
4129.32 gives 31.11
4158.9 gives 25.55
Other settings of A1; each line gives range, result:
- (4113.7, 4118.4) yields 34.62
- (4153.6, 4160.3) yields 24.24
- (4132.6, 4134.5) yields 30.14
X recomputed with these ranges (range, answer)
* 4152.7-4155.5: 26.3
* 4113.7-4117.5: 36.1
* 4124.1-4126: 32.3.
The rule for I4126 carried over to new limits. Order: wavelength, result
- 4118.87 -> 32.81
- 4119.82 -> 35.1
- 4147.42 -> 25.43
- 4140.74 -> 31.05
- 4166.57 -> 28.19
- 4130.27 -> 32.13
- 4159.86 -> 24.82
